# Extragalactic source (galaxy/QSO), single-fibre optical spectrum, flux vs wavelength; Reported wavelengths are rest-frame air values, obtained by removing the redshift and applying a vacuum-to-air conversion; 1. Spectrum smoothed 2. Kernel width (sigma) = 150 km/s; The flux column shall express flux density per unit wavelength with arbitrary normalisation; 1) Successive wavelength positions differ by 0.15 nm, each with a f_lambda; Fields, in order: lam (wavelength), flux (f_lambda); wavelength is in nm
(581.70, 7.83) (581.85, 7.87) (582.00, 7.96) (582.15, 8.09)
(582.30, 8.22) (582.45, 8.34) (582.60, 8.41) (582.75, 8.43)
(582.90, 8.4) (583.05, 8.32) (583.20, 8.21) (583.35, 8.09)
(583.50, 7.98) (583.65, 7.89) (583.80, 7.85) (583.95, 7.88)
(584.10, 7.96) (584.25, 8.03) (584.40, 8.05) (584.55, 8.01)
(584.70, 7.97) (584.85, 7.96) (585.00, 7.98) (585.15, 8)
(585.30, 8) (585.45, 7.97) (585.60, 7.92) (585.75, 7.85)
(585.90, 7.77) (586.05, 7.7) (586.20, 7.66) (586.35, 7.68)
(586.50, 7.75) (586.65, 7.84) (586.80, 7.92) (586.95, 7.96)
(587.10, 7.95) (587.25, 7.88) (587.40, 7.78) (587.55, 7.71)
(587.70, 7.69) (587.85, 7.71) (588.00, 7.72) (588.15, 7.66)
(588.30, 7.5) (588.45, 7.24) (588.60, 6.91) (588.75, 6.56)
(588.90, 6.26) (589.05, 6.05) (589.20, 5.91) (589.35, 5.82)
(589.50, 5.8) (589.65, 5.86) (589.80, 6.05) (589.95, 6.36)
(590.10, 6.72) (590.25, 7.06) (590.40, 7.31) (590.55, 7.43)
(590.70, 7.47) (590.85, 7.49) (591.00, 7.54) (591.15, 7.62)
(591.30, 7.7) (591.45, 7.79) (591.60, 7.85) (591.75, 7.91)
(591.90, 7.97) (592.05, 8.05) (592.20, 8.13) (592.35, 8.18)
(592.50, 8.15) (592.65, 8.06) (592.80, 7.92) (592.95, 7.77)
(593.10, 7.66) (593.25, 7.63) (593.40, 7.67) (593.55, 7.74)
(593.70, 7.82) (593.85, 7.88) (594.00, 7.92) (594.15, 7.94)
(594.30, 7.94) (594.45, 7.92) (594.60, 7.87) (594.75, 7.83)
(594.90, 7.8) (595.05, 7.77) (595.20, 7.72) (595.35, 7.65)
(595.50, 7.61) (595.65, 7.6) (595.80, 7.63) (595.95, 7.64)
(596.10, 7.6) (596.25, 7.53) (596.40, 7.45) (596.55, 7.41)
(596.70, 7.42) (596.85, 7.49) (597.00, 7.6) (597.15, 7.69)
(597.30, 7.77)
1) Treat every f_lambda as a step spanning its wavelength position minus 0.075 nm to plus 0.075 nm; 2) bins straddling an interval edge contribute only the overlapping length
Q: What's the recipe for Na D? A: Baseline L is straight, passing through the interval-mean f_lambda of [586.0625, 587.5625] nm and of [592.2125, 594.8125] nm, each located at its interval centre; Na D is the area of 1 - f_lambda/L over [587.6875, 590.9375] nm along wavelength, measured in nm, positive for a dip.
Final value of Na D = 0.418 nm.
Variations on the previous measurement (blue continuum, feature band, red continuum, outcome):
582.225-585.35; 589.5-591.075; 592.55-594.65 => 0.21 nm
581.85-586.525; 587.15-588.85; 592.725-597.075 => 0.09 nm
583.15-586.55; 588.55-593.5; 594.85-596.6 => 0.32 nm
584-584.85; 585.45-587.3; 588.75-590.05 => -0.15 nm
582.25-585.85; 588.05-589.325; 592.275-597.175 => 0.19 nm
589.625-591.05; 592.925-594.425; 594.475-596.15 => -0.07 nm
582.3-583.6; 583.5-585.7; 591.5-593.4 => 0.07 nm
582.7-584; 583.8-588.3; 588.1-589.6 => -0.32 nm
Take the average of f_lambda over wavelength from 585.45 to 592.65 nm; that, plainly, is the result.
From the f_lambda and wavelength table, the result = 7.39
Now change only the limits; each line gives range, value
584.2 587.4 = 7.89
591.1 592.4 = 7.91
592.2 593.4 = 7.91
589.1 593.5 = 7.34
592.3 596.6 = 7.77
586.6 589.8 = 7.1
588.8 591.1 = 6.62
